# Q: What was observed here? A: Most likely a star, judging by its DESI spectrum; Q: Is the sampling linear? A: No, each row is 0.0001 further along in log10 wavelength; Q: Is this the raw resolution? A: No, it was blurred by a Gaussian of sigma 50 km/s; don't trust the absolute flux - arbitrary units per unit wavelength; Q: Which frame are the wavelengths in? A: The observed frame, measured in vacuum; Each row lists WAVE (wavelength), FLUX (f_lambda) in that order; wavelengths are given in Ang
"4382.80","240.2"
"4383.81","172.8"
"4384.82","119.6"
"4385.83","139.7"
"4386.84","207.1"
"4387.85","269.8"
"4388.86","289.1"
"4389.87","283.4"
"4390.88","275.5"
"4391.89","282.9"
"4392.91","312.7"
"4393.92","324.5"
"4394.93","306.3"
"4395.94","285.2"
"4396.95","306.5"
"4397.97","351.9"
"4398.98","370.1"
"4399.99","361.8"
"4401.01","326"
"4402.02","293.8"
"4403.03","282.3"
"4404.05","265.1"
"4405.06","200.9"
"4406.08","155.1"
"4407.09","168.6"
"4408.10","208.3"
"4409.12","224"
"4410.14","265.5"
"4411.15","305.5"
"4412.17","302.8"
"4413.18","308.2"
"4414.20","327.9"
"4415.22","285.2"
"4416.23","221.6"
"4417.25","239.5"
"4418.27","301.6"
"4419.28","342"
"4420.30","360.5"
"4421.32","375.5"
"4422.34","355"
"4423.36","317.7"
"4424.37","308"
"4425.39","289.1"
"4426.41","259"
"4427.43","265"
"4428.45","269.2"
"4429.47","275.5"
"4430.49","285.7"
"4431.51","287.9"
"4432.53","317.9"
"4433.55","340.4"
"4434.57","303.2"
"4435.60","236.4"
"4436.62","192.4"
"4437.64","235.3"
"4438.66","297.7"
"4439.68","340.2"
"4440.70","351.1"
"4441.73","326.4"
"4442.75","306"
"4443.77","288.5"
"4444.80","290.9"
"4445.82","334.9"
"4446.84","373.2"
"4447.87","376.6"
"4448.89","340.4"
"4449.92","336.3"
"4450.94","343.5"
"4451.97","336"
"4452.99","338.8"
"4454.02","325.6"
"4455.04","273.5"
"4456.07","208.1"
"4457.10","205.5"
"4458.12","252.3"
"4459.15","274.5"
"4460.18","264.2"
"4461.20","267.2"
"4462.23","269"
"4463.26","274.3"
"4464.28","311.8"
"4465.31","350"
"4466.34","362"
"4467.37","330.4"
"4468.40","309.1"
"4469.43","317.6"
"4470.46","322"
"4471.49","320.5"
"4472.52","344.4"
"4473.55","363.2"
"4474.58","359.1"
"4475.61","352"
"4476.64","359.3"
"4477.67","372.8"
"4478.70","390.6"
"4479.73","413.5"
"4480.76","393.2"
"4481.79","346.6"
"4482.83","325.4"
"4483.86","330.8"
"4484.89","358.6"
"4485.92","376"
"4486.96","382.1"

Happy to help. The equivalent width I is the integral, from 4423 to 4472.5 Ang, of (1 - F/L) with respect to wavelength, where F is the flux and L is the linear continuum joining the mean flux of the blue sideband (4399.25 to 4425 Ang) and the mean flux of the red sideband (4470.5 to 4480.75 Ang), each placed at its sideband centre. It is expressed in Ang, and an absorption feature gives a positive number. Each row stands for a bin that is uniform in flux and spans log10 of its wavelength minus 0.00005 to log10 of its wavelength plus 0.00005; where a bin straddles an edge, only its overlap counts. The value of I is 4.2 Ang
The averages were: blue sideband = 285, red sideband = 364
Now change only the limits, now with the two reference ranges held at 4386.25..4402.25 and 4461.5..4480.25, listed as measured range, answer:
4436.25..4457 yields 1.1 Ang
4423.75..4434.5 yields 1.0 Ang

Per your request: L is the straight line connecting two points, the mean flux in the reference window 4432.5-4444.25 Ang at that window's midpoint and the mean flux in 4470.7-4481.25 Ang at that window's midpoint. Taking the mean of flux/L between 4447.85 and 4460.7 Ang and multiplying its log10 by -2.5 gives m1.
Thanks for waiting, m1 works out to 0.10 mag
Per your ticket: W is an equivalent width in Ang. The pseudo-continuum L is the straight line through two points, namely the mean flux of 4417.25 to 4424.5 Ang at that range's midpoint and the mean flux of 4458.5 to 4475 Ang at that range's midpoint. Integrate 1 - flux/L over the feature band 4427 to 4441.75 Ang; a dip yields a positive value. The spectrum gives 1.8 Ang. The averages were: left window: 332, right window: 314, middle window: 287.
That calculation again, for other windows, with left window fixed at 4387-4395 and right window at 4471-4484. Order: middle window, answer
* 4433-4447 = 1.3 Ang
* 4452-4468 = 2.6 Ang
